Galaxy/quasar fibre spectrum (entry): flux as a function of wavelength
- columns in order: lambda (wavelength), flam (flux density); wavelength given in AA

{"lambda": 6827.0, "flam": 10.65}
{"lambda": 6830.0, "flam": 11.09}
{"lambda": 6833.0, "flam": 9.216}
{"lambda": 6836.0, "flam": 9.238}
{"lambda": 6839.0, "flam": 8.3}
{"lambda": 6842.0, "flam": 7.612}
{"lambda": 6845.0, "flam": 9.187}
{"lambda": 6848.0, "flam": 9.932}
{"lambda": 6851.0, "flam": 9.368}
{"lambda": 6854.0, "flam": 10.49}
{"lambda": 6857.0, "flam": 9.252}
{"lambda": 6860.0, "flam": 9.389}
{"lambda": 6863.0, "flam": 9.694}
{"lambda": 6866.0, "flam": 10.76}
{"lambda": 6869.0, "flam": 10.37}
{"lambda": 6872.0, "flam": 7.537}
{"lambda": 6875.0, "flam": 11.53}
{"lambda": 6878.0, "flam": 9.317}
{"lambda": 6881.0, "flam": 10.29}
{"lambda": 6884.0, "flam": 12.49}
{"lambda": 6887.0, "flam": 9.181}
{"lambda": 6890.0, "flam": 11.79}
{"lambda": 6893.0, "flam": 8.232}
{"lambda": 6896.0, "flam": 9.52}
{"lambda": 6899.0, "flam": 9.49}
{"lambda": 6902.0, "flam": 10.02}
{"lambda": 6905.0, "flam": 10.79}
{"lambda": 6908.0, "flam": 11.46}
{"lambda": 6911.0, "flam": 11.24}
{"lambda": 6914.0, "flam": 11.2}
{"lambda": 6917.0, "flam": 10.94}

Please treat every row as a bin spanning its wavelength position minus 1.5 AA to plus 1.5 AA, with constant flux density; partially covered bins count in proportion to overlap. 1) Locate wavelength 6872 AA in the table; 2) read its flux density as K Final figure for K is 7.537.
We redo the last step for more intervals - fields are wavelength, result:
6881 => 10.29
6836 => 9.238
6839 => 8.3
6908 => 11.46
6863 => 9.694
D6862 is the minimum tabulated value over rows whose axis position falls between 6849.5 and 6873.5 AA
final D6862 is 7.537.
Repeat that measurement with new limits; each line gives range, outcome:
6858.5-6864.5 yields 9.389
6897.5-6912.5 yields 9.49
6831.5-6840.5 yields 8.3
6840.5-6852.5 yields 7.612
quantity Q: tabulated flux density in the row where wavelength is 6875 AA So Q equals 11.53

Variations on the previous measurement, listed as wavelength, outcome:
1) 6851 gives 9.368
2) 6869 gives 10.37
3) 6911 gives 11.24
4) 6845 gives 9.187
